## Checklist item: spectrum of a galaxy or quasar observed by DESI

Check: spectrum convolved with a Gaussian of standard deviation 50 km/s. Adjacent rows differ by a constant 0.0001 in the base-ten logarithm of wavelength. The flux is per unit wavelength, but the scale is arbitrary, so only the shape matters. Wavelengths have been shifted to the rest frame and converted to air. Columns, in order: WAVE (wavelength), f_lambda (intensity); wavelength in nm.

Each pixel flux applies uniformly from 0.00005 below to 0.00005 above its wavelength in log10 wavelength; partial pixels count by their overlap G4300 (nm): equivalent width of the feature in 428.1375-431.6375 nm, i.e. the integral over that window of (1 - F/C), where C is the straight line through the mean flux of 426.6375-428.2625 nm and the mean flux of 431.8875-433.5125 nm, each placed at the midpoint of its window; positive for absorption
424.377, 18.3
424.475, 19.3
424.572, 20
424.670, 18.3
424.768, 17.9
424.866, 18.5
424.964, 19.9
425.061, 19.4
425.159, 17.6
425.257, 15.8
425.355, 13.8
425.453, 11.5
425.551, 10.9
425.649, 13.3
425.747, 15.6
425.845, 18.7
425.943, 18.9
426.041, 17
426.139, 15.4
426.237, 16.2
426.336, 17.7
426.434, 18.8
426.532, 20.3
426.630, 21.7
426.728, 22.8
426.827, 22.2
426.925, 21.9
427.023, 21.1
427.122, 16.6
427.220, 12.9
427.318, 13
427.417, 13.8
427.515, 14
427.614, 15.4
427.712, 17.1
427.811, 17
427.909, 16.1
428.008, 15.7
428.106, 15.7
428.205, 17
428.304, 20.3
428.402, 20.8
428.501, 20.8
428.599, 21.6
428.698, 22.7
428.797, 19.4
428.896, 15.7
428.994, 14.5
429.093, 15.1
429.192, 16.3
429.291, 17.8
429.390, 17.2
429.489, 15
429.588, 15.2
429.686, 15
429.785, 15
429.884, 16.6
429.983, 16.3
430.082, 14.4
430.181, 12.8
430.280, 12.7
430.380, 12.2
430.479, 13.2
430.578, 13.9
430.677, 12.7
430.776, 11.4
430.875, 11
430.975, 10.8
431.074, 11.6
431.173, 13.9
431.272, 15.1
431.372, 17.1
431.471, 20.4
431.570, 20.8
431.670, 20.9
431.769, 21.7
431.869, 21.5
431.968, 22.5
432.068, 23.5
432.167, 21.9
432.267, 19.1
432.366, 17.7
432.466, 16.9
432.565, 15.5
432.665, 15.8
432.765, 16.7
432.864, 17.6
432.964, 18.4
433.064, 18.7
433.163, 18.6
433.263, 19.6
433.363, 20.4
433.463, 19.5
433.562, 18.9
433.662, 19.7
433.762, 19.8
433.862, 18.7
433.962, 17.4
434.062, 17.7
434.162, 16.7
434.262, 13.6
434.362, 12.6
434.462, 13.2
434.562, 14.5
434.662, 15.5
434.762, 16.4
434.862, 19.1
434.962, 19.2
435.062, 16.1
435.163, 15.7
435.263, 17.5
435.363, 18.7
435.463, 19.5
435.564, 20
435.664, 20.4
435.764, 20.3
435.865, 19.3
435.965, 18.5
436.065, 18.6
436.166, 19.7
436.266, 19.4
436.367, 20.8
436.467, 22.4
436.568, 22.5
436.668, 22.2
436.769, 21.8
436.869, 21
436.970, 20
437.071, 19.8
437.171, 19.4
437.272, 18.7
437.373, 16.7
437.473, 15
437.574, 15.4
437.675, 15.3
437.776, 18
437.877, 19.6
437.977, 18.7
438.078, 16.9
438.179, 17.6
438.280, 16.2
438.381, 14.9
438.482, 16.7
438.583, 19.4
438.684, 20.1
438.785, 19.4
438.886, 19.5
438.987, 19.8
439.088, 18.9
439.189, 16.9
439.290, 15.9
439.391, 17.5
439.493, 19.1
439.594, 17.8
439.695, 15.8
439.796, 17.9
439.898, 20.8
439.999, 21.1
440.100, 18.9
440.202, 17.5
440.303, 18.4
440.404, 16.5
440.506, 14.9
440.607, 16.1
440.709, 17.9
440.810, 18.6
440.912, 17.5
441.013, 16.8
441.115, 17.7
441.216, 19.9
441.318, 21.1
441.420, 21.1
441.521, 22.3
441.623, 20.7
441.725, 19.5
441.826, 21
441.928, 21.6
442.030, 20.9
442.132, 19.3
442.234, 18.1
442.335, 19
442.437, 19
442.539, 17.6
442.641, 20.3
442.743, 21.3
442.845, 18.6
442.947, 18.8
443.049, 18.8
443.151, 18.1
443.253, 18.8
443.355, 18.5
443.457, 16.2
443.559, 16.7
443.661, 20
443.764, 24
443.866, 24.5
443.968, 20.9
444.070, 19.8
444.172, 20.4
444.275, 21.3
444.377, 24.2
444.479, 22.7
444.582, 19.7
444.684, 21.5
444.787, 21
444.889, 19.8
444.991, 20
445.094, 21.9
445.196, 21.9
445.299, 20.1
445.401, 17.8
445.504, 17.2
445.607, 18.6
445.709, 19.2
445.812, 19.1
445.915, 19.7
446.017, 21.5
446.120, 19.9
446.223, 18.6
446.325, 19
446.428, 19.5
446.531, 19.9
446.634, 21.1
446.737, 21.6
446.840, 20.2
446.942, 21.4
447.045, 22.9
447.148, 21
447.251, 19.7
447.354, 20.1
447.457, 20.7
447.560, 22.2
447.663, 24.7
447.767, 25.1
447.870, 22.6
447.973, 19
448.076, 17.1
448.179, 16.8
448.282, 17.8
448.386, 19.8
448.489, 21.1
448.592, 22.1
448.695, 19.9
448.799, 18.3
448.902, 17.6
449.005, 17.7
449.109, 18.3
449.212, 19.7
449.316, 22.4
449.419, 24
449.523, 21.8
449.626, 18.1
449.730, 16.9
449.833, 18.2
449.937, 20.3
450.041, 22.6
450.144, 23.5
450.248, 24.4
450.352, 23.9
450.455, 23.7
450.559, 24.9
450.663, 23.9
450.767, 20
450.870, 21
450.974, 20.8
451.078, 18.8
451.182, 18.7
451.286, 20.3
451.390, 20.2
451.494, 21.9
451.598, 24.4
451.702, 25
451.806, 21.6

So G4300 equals 0.40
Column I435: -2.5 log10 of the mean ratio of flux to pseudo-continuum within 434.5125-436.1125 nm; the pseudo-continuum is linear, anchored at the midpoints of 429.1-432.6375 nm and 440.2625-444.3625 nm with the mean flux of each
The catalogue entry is -0.04 mag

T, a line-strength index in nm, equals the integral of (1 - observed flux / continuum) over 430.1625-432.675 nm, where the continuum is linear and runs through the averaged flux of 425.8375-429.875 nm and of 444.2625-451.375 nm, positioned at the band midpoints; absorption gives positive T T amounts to 0.23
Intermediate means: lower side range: 17.5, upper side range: 20.6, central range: 16.5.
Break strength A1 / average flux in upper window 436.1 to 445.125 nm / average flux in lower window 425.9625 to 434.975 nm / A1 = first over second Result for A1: 1.1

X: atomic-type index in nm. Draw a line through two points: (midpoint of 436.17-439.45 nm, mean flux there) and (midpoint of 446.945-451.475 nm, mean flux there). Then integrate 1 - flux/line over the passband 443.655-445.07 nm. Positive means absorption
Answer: -0.11 nm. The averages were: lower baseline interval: 18.7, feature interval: 21.5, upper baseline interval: 20.8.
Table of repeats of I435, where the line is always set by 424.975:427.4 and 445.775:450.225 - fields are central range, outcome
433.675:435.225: 0.118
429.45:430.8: 0.253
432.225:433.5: 0.009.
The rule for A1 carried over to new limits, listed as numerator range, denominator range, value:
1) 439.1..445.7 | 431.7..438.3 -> 1.05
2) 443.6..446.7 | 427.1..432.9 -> 1.24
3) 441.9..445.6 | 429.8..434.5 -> 1.19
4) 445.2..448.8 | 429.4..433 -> 1.24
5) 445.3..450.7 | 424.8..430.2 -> 1.20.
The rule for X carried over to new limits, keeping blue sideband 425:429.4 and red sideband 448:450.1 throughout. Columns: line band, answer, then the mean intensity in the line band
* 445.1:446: -0.012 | 19.4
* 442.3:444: -0.048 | 19.5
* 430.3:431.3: 0.290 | 12.5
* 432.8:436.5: -0.022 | 18.2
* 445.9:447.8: -0.164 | 21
